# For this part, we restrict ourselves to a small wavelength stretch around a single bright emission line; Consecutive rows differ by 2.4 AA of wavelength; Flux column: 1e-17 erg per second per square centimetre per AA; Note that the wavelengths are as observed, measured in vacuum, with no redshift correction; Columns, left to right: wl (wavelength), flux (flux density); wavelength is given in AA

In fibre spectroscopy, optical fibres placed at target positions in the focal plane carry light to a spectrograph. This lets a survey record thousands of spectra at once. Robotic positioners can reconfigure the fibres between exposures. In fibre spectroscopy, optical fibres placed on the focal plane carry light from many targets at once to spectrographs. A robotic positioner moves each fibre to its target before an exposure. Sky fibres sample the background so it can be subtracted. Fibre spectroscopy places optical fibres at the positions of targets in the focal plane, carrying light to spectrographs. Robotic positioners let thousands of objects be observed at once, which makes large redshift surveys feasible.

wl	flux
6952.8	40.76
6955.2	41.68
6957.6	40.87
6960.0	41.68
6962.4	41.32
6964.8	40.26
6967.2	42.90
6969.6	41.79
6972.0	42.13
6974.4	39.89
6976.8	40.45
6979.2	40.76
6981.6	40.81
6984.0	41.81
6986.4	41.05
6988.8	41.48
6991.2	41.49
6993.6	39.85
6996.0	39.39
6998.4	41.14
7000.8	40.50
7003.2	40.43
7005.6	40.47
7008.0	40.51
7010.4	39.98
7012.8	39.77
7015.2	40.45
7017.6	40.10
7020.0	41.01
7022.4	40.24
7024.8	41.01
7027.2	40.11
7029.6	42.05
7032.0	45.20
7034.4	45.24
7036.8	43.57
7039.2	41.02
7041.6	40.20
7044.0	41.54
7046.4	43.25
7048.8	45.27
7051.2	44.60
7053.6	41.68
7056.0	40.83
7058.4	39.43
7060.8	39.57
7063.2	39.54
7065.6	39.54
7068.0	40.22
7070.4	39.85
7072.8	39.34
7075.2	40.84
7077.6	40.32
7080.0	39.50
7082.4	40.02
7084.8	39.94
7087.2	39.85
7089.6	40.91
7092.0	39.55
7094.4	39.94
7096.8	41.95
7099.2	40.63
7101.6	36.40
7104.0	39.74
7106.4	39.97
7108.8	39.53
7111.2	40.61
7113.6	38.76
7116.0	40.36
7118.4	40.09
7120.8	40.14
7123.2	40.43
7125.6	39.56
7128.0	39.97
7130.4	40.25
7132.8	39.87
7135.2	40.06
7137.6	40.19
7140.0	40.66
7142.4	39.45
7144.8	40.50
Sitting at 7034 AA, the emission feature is [S II]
